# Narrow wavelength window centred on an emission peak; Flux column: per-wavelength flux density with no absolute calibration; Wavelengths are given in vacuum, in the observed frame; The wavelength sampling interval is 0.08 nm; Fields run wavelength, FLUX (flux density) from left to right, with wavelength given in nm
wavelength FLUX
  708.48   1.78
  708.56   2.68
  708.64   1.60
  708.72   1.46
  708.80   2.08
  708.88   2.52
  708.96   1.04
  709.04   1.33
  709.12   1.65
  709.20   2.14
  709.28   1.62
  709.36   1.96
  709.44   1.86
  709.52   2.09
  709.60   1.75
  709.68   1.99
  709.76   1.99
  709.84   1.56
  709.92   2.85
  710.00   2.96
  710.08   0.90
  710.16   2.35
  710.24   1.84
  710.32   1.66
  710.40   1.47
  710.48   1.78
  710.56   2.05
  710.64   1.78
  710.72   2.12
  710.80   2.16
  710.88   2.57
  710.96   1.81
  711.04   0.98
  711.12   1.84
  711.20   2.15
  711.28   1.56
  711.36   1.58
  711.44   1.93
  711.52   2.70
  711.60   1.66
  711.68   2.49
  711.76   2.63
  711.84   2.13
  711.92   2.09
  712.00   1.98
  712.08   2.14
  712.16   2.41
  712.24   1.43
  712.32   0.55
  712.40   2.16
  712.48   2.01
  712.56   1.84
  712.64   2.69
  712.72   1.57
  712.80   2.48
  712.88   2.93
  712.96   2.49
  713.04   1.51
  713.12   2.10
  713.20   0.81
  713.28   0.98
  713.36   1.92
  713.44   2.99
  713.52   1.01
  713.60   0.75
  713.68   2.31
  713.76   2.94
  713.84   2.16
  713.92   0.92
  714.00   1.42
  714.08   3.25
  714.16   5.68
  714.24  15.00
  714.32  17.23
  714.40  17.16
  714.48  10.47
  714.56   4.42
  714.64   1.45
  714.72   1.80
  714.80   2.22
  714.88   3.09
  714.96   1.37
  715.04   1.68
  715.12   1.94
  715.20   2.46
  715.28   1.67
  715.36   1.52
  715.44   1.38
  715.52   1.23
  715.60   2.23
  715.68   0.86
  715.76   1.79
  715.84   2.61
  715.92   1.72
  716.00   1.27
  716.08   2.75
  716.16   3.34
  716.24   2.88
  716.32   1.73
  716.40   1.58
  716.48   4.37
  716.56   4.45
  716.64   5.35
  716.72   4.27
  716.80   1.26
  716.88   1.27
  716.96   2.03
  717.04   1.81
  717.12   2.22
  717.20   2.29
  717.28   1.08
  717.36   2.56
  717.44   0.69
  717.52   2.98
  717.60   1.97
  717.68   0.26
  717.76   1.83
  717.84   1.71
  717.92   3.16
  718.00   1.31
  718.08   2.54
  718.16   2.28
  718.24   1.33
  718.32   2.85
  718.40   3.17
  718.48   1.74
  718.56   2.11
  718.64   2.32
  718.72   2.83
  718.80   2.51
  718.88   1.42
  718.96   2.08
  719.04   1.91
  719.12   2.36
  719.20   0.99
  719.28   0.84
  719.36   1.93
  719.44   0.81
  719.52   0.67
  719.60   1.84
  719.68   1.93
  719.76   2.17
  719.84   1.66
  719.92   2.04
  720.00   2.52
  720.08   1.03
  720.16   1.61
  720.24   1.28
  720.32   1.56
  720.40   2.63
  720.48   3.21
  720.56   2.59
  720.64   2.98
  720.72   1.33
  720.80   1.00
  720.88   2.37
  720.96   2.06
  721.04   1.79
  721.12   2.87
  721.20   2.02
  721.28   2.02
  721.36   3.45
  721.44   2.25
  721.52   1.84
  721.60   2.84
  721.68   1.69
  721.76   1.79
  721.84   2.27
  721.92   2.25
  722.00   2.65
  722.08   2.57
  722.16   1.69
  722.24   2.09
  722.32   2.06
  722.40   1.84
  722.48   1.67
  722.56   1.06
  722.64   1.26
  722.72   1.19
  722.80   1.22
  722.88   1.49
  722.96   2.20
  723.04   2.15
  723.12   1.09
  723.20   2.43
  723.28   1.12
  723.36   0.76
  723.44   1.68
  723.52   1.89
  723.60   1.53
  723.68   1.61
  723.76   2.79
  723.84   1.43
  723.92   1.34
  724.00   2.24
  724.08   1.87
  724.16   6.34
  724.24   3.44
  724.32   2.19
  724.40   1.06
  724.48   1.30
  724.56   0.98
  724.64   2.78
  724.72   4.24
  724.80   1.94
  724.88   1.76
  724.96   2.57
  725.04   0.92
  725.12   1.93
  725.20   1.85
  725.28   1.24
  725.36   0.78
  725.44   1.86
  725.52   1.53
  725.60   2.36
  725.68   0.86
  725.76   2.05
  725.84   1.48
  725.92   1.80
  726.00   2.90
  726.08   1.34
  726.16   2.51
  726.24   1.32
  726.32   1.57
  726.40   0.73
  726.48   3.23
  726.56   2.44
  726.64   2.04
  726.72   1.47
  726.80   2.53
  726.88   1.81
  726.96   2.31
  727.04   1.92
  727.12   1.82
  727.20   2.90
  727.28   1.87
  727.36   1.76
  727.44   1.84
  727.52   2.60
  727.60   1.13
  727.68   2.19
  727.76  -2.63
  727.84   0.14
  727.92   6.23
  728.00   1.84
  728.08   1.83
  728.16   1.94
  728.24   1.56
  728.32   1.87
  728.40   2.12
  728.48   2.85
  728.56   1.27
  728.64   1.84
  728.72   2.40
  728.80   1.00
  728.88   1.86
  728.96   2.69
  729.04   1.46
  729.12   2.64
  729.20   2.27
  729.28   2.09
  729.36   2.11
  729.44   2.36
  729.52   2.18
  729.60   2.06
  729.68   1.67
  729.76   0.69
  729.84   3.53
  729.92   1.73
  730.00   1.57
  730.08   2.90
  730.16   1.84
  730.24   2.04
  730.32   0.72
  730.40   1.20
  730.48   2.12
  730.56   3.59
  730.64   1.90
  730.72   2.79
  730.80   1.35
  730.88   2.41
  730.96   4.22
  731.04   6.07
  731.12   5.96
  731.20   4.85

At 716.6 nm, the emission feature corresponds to [N II]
